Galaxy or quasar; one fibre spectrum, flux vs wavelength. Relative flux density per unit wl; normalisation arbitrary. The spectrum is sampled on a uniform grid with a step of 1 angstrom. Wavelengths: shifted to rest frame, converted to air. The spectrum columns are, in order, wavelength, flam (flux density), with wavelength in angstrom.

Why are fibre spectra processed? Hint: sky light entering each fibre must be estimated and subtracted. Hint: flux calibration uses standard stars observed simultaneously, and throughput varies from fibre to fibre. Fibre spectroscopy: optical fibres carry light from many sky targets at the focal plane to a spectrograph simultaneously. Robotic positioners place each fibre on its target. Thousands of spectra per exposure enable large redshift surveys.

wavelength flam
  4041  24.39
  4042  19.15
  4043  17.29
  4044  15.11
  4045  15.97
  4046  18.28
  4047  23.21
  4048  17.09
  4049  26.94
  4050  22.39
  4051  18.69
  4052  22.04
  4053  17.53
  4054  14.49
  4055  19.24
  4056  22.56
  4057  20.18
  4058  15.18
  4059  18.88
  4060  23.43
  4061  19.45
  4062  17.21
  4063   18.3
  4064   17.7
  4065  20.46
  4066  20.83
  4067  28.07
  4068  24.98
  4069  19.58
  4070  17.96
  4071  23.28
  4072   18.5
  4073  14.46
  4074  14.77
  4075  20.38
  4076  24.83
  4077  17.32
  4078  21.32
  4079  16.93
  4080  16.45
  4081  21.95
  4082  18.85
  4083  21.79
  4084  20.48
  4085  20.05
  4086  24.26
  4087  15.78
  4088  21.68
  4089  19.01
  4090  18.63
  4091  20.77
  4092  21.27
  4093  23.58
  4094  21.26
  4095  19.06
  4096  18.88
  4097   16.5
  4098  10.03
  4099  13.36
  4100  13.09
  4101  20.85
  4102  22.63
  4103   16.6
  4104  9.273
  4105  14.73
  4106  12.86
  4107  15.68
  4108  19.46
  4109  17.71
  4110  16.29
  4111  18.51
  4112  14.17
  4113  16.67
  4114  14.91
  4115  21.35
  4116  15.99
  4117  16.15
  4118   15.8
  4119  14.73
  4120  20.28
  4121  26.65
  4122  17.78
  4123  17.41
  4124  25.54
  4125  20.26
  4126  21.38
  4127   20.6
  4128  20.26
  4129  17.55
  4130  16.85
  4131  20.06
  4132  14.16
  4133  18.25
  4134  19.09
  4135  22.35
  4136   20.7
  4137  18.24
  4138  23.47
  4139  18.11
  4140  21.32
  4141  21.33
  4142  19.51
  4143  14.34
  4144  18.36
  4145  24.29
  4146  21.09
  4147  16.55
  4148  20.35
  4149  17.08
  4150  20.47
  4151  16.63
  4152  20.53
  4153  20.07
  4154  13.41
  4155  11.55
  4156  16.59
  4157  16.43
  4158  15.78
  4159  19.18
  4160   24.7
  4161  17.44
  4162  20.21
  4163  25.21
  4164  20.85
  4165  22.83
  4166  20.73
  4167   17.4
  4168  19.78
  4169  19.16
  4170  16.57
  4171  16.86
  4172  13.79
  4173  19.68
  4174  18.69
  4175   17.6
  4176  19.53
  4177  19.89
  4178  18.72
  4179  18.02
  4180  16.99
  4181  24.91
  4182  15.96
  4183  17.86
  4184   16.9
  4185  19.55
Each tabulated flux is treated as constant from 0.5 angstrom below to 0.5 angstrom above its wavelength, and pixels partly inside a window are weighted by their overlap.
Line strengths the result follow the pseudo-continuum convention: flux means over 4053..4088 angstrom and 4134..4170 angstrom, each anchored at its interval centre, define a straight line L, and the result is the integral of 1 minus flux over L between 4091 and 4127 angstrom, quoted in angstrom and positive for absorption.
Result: 3.1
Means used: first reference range 19.7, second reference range 19.3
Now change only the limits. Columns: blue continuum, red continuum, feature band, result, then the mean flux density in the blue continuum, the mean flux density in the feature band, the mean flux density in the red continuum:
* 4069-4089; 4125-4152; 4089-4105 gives 1.48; 19.5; 17.7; 19.4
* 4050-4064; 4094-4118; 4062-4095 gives -4.11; 19.1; 20.1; 16.4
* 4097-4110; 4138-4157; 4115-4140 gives -3.12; 15.6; 19.3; 18.5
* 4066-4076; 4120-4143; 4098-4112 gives 2.93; 20.5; 15.9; 19.9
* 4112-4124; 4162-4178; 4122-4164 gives -1.19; 18.1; 19.2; 19.3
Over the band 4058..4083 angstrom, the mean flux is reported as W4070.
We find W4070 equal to 19.8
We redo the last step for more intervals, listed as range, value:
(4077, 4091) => 19.7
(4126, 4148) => 19.4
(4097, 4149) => 18.1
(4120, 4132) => 20.1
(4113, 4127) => 19.1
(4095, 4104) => 16.2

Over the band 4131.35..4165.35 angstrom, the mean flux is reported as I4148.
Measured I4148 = 19.1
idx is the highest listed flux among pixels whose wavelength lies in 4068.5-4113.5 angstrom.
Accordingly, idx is 24.83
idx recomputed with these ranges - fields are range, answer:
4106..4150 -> 26.65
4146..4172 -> 25.21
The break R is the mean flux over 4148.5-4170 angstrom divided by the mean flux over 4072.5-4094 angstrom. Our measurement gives 0.95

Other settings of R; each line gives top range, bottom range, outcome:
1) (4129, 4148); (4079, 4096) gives 0.96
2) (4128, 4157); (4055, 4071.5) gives 0.91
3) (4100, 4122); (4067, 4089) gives 0.86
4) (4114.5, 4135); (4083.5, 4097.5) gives 0.95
